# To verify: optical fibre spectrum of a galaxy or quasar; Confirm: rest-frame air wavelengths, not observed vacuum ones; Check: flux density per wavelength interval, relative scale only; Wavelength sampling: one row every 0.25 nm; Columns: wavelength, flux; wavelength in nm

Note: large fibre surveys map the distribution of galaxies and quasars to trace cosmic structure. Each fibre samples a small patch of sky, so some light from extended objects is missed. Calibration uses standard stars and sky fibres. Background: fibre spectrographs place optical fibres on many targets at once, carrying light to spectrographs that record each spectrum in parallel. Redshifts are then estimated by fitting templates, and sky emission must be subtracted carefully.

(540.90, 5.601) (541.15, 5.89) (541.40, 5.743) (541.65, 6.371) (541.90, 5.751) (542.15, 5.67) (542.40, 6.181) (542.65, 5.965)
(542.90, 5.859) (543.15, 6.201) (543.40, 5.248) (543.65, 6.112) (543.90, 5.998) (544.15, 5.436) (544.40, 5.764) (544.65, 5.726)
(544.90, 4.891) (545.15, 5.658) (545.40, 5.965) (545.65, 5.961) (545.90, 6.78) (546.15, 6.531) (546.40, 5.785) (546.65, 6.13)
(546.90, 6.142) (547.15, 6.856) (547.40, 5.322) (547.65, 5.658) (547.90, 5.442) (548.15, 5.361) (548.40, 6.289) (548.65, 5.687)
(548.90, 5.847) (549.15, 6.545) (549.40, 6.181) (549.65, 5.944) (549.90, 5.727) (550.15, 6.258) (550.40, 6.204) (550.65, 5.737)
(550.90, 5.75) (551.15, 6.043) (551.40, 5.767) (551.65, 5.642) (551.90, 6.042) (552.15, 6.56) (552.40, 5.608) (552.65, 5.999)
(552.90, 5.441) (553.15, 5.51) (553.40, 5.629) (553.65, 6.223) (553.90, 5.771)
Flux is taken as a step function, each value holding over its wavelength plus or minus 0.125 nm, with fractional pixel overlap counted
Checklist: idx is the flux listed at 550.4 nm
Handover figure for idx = 6.204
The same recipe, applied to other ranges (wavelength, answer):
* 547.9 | 5.442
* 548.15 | 5.361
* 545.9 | 6.78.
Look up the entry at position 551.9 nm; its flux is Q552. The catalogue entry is 6.042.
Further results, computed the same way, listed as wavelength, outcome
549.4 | 6.181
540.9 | 5.601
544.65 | 5.726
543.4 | 5.248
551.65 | 5.642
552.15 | 6.56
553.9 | 5.771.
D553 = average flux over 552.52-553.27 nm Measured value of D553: 5.65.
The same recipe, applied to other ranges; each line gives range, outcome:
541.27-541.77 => 6.05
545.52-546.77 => 6.24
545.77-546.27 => 6.65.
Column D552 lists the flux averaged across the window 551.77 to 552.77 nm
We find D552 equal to 6.05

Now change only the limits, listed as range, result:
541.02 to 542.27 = 5.88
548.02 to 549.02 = 5.79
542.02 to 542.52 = 5.92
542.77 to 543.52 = 5.77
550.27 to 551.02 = 5.9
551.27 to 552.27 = 6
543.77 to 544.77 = 5.73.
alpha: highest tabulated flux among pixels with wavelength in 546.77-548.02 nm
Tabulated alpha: 6.856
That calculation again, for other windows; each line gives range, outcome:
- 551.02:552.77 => 6.56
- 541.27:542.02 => 6.371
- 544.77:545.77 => 5.965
